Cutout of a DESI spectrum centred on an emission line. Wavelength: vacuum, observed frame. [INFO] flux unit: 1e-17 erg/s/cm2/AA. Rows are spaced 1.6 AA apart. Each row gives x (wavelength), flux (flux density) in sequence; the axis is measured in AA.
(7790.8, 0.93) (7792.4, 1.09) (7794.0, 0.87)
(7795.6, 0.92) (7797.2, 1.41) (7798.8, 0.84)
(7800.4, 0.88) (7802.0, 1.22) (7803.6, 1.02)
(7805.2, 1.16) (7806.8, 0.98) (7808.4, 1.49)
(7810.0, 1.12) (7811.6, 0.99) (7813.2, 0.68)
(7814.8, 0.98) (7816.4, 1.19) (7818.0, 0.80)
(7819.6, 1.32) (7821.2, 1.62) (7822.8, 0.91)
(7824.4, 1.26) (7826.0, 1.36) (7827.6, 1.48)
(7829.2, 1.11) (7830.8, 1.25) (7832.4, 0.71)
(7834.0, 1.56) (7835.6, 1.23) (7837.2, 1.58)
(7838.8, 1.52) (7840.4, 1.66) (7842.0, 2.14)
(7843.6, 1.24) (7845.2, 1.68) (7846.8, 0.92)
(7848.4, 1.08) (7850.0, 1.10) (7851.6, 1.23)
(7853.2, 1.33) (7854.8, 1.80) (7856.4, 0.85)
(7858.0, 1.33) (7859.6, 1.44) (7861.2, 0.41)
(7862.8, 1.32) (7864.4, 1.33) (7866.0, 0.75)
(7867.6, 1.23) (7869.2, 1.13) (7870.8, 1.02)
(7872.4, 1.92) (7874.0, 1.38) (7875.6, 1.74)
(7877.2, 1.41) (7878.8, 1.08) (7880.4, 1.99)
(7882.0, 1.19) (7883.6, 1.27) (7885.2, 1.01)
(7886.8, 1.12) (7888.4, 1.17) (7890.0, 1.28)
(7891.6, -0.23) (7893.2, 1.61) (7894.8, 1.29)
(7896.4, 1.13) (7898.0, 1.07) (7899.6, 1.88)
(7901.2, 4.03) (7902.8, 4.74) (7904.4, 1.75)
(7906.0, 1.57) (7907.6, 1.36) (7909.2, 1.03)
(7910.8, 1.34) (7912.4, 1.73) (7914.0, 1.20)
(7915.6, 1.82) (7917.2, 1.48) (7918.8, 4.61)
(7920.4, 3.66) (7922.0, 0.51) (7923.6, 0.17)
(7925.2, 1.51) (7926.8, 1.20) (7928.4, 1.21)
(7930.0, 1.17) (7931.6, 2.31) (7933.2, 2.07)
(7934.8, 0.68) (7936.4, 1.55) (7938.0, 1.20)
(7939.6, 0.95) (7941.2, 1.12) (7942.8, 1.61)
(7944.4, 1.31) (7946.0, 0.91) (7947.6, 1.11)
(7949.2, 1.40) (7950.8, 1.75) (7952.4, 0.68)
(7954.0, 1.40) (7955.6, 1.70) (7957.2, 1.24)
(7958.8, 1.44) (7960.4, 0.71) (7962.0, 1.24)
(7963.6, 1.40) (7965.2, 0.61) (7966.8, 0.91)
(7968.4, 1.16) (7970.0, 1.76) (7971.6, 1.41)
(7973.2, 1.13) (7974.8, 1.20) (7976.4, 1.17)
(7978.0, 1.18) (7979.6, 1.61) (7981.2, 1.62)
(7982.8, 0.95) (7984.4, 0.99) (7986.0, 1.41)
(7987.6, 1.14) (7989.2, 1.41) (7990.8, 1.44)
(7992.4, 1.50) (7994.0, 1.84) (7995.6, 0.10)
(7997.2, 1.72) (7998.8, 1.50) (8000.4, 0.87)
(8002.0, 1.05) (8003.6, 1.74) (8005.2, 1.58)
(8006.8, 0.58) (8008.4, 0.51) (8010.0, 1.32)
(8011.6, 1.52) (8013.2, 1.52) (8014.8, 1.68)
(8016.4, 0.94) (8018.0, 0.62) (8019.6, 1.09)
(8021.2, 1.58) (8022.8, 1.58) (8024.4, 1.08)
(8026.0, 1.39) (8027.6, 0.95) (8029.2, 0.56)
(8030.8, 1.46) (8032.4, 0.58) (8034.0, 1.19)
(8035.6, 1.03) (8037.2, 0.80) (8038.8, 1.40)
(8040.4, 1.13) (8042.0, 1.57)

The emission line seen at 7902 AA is [S II]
